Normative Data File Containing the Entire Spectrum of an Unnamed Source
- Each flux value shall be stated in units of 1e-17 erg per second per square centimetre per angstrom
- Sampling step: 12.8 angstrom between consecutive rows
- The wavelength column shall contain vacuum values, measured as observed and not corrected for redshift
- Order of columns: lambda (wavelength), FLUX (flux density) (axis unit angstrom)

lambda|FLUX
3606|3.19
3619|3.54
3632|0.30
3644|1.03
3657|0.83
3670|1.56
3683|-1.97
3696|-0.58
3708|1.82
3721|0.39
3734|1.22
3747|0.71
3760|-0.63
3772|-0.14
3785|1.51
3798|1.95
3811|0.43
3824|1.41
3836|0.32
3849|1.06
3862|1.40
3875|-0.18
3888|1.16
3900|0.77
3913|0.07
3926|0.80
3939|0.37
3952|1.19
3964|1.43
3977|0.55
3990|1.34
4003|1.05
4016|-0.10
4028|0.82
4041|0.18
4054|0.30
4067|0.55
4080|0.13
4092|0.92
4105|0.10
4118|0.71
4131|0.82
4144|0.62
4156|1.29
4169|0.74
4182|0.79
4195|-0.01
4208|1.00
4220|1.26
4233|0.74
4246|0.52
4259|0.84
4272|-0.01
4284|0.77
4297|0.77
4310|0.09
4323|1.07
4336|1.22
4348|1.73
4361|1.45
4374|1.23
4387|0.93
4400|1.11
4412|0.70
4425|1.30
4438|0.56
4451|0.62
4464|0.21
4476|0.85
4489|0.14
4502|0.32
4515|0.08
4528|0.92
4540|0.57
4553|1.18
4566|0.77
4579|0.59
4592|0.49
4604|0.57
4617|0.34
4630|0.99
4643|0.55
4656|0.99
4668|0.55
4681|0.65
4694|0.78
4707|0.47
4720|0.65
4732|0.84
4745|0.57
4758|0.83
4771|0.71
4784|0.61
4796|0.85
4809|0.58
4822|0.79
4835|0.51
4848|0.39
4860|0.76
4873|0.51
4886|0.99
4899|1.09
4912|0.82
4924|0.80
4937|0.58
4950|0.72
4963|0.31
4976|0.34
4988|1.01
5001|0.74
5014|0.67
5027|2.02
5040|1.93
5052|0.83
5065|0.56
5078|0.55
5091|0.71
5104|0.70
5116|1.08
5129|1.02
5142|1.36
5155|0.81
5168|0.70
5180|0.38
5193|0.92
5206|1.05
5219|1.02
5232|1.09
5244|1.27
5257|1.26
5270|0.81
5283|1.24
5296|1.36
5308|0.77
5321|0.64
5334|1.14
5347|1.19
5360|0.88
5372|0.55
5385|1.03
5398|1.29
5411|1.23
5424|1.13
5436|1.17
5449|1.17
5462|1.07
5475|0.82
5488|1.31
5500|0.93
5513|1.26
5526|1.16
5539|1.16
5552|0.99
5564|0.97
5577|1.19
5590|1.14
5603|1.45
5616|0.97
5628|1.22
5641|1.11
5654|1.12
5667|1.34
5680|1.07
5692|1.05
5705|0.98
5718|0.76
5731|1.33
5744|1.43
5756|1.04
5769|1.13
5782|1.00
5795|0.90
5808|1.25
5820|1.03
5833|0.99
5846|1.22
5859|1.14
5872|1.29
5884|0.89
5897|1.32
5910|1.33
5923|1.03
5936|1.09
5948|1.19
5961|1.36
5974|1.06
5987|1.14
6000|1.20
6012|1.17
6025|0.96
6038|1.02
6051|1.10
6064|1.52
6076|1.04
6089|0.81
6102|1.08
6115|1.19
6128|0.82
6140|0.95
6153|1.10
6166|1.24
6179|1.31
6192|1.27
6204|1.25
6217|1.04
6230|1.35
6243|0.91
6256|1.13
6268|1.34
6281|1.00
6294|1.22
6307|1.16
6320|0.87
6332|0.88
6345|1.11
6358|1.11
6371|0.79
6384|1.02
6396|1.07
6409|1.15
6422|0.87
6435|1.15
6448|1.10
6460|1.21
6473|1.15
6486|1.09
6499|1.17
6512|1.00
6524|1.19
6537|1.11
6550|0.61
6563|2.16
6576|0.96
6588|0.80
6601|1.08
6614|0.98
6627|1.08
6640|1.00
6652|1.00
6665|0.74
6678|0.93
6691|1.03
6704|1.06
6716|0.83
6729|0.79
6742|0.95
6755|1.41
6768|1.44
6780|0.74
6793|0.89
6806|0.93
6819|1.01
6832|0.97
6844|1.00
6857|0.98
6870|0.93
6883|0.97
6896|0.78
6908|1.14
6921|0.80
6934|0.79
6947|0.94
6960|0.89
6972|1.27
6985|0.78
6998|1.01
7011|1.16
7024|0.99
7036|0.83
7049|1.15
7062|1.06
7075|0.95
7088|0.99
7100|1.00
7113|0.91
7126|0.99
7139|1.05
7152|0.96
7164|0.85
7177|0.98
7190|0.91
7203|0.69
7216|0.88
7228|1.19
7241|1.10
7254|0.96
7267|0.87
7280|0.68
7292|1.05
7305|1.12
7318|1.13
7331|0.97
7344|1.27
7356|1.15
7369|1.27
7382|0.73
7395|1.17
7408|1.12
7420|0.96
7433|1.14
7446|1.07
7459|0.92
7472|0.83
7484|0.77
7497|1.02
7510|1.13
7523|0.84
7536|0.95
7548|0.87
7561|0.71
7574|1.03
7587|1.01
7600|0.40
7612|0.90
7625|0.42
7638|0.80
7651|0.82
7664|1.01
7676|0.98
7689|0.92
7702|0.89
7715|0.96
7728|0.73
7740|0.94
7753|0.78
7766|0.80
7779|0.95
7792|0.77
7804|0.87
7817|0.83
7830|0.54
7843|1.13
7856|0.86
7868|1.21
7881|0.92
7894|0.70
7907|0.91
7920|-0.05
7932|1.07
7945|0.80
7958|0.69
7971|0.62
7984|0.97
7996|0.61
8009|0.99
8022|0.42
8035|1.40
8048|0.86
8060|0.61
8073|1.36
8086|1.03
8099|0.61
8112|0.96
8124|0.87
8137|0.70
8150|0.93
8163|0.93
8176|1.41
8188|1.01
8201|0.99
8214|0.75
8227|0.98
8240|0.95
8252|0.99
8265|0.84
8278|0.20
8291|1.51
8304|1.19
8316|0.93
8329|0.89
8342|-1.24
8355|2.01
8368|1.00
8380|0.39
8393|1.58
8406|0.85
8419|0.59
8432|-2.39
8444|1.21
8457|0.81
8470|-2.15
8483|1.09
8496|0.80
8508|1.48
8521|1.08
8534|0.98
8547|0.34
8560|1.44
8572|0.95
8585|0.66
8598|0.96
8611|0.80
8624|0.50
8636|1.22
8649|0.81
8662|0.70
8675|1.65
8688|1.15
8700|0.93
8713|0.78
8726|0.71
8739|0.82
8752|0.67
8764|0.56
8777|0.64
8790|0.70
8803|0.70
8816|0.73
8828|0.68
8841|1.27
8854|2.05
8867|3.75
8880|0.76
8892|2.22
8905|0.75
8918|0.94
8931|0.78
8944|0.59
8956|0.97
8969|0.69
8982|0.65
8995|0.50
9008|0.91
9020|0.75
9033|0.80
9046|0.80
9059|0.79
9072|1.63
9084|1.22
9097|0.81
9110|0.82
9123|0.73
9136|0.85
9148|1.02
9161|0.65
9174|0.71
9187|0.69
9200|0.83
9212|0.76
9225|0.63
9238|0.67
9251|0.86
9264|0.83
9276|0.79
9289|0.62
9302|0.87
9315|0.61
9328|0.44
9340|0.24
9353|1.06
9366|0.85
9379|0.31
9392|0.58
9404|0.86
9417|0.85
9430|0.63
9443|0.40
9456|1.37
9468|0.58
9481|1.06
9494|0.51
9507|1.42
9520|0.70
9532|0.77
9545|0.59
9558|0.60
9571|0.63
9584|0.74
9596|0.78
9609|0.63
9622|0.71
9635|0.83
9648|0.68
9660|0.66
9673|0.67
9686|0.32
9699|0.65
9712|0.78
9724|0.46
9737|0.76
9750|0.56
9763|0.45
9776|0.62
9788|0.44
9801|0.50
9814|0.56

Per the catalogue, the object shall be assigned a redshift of 0.350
